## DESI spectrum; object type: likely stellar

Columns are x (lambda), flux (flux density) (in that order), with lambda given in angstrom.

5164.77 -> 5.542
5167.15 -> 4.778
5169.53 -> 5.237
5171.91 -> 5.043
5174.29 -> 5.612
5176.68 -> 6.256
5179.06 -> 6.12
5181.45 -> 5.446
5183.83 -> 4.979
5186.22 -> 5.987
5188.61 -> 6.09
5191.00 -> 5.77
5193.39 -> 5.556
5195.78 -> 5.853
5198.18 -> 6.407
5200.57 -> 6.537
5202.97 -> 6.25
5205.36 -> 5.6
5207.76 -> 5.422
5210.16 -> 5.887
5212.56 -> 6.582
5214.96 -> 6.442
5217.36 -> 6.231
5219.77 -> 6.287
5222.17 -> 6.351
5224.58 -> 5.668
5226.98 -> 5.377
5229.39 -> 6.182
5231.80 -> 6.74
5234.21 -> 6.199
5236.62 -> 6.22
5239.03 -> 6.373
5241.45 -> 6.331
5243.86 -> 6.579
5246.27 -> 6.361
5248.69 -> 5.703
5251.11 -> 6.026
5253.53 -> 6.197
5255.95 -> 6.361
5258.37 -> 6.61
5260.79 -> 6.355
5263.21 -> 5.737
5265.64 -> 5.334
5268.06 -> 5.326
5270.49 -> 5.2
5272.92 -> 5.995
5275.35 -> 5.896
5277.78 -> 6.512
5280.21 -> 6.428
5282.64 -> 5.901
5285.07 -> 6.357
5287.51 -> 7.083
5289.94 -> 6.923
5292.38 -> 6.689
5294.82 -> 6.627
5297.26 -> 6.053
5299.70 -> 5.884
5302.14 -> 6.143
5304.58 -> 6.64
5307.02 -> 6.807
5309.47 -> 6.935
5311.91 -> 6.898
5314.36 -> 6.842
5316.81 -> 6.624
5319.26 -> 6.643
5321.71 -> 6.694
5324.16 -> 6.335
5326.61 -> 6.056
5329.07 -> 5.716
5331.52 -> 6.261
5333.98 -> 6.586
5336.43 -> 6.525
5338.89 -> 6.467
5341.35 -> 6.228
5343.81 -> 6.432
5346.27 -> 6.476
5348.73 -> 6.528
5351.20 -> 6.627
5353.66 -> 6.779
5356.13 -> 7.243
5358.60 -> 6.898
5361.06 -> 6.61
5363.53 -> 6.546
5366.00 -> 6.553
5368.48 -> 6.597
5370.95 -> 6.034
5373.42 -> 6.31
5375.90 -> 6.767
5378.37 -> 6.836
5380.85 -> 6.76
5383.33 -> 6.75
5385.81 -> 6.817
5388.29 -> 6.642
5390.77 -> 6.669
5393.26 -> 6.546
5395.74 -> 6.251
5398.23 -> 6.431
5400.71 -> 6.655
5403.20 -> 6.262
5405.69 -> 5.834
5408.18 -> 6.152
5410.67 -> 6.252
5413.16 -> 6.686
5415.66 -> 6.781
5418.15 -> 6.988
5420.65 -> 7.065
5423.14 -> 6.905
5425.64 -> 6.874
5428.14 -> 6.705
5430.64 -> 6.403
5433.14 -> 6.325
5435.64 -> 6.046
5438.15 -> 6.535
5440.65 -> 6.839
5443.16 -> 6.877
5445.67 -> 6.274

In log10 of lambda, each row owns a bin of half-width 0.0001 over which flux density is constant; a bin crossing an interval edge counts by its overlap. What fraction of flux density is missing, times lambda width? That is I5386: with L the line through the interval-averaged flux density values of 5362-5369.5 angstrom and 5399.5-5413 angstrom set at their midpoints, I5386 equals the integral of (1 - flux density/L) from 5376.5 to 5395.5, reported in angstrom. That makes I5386 -0.8 angstrom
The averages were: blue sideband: 6.56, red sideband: 6.27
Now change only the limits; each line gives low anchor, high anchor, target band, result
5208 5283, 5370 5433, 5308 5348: -0.84 angstrom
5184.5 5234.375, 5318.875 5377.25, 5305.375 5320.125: -0.94 angstrom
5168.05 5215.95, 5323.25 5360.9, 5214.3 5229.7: -0.22 angstrom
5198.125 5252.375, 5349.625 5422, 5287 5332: -0.88 angstrom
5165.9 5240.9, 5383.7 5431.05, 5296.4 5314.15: -0.73 angstrom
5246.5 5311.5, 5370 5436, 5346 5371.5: -0.82 angstrom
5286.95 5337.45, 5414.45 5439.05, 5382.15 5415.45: 0.81 angstrom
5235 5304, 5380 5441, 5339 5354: -0.23 angstrom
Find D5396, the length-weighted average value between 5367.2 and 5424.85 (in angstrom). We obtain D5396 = 6.57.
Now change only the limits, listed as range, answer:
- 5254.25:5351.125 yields 6.34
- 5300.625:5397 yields 6.56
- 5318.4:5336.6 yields 6.34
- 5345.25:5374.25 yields 6.61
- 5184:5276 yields 6.04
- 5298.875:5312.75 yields 6.56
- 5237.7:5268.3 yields 6.12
